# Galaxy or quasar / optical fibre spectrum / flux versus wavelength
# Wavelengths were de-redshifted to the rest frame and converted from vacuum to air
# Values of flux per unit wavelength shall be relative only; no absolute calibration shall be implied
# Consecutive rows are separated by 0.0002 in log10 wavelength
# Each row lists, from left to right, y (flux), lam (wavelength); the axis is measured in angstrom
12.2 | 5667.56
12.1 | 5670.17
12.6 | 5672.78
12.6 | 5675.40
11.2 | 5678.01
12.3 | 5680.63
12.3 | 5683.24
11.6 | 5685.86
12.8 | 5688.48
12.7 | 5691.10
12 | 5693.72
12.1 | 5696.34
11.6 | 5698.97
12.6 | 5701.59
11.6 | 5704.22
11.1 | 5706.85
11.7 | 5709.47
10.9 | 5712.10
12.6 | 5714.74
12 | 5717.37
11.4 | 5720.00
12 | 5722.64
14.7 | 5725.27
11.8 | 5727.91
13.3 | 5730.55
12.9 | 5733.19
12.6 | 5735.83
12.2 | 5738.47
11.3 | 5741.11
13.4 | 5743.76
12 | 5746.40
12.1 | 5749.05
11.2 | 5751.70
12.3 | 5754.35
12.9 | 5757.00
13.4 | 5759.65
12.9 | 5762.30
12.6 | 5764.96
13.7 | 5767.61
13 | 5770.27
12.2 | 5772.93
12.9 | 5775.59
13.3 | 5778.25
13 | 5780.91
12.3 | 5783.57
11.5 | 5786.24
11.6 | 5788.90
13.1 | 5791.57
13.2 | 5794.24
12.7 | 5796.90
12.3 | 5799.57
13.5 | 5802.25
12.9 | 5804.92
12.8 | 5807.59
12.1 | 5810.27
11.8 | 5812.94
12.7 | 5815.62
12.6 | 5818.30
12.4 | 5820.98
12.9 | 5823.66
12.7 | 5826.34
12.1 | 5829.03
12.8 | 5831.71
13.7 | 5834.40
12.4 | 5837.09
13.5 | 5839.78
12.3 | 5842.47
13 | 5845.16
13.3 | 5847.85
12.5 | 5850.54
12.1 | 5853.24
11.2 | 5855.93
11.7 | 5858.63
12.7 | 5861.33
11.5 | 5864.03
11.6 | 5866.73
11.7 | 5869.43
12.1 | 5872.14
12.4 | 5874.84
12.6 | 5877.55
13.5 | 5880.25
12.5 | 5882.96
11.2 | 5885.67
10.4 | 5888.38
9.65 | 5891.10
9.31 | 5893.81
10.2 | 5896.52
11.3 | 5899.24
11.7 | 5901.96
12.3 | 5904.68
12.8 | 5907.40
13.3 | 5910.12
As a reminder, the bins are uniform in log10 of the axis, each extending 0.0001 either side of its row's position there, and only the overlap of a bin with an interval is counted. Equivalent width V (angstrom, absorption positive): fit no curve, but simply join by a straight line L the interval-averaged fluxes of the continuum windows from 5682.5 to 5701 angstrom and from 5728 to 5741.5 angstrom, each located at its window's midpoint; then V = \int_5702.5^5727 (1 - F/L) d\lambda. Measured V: 0.7 angstrom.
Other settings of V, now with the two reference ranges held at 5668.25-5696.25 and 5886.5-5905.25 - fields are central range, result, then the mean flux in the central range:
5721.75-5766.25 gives -3.1 angstrom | 12.6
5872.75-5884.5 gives -2.1 angstrom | 12.7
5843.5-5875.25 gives -3.6 angstrom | 12.1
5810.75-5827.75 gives -2.0 angstrom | 12.5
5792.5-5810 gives -2.3 angstrom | 12.9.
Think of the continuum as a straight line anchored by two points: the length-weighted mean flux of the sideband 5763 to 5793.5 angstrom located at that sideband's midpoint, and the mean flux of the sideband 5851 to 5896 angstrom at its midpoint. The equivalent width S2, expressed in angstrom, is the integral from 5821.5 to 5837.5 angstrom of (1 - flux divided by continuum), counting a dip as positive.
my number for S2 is -0.9 angstrom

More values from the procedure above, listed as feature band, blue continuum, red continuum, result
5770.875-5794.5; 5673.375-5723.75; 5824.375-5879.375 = -0.7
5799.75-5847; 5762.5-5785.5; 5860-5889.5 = -1.0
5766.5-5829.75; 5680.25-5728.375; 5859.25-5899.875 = -4.6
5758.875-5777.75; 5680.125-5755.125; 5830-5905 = -1.3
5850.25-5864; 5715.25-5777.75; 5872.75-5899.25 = -0.4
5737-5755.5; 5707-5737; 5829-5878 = 0.4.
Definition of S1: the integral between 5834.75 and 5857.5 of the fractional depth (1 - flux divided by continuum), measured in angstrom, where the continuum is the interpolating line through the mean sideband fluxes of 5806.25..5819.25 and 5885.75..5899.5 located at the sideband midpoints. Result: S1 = -2.20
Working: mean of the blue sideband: 12.4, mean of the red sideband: 10.2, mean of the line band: 12.6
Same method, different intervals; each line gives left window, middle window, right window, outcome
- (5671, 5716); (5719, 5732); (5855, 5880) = -0.71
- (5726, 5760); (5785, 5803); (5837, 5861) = -0.13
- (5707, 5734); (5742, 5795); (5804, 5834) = -0.87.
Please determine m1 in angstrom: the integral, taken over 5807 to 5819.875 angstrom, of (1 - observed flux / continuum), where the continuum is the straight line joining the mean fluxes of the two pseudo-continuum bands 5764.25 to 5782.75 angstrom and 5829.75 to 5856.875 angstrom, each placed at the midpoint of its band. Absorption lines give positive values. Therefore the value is 0.43 angstrom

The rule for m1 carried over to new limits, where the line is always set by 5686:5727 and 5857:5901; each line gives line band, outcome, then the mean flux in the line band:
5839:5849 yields -1.16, 13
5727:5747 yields -0.78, 12.5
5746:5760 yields -0.37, 12.3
